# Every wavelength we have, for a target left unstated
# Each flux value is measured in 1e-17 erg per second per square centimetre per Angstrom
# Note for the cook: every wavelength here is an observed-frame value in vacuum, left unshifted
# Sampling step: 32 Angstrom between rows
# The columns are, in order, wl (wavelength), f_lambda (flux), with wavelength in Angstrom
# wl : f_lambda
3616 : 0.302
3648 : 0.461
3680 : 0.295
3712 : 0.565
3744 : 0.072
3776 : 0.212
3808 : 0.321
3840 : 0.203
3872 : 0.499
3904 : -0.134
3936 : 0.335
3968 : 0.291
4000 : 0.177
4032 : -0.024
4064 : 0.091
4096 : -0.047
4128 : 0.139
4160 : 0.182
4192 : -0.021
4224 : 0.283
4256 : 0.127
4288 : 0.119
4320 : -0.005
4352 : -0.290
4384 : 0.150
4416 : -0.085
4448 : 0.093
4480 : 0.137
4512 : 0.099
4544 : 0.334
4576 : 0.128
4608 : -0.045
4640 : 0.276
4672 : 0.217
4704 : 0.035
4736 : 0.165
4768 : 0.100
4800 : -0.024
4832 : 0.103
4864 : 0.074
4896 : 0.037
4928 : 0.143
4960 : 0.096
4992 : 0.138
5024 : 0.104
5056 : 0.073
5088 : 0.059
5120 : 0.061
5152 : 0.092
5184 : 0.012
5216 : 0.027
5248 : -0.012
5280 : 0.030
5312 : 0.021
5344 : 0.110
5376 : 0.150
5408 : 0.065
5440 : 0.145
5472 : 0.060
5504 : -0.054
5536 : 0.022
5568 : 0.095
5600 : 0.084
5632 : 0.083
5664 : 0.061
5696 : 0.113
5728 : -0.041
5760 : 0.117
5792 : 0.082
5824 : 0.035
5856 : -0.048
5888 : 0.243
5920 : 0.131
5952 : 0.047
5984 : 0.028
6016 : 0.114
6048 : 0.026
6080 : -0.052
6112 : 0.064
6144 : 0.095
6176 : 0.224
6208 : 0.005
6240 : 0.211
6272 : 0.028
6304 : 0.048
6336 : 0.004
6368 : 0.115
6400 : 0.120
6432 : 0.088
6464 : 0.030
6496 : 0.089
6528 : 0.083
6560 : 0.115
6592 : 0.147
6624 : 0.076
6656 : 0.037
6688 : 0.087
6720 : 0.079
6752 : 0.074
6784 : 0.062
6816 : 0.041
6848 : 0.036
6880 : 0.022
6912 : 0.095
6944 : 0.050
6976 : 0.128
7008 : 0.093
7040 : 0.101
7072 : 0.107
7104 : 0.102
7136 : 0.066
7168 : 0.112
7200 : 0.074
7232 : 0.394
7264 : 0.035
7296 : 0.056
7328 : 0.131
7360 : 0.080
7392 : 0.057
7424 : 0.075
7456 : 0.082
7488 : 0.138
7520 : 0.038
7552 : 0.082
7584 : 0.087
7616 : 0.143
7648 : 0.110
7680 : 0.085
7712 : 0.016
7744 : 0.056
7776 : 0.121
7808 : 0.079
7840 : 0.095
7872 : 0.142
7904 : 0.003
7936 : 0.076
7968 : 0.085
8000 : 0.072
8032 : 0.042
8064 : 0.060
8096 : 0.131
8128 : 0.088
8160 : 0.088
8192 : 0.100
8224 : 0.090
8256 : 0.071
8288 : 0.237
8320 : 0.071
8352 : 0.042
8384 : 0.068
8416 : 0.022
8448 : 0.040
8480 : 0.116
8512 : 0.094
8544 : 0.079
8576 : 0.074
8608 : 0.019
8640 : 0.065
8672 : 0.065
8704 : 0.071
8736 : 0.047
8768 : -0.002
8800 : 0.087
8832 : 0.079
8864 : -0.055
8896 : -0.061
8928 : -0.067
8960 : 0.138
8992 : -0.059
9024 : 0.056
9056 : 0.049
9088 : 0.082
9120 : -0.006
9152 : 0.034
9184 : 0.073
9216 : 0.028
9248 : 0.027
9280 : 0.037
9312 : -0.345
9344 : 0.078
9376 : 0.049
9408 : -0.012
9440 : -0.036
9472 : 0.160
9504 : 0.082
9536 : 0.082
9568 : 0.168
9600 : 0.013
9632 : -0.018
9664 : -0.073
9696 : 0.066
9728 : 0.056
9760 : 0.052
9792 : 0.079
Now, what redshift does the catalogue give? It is 0.66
